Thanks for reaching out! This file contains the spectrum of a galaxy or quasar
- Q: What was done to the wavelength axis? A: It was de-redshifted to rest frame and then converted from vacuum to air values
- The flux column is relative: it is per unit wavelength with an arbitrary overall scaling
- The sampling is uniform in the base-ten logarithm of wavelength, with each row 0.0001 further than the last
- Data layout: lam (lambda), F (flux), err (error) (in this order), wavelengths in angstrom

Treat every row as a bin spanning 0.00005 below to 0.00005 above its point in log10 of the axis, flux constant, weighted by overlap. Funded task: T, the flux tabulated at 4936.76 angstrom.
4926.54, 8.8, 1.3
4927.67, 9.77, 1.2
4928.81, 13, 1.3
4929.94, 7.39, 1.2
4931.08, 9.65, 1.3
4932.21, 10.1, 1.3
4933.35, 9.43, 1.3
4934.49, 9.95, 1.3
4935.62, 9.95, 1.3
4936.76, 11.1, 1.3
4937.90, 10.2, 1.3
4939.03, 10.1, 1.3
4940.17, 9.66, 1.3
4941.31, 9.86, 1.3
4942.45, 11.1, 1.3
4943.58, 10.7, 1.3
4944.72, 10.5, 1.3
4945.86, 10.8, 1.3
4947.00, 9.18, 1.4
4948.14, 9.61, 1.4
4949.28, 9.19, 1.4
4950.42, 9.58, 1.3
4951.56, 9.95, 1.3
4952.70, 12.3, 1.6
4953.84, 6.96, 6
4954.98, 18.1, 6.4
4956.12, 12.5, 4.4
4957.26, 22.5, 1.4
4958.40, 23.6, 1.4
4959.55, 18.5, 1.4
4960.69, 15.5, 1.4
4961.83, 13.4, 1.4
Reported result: 11.1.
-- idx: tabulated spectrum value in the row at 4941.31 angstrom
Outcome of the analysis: 9.86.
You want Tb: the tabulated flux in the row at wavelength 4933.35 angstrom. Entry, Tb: 9.43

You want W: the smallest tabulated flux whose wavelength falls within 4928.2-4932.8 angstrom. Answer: 7.39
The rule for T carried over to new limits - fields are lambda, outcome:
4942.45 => 11.1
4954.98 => 18.1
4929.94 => 7.39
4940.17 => 9.66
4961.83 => 13.4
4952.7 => 12.3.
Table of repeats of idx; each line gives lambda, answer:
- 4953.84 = 6.96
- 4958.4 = 23.6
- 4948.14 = 9.61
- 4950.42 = 9.58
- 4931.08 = 9.65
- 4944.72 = 10.5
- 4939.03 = 10.1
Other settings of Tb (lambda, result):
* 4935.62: 9.95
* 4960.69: 15.5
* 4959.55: 18.5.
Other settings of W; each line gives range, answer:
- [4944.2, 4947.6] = 9.18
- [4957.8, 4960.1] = 18.5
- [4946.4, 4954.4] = 6.96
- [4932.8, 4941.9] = 9.43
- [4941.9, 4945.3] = 10.5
